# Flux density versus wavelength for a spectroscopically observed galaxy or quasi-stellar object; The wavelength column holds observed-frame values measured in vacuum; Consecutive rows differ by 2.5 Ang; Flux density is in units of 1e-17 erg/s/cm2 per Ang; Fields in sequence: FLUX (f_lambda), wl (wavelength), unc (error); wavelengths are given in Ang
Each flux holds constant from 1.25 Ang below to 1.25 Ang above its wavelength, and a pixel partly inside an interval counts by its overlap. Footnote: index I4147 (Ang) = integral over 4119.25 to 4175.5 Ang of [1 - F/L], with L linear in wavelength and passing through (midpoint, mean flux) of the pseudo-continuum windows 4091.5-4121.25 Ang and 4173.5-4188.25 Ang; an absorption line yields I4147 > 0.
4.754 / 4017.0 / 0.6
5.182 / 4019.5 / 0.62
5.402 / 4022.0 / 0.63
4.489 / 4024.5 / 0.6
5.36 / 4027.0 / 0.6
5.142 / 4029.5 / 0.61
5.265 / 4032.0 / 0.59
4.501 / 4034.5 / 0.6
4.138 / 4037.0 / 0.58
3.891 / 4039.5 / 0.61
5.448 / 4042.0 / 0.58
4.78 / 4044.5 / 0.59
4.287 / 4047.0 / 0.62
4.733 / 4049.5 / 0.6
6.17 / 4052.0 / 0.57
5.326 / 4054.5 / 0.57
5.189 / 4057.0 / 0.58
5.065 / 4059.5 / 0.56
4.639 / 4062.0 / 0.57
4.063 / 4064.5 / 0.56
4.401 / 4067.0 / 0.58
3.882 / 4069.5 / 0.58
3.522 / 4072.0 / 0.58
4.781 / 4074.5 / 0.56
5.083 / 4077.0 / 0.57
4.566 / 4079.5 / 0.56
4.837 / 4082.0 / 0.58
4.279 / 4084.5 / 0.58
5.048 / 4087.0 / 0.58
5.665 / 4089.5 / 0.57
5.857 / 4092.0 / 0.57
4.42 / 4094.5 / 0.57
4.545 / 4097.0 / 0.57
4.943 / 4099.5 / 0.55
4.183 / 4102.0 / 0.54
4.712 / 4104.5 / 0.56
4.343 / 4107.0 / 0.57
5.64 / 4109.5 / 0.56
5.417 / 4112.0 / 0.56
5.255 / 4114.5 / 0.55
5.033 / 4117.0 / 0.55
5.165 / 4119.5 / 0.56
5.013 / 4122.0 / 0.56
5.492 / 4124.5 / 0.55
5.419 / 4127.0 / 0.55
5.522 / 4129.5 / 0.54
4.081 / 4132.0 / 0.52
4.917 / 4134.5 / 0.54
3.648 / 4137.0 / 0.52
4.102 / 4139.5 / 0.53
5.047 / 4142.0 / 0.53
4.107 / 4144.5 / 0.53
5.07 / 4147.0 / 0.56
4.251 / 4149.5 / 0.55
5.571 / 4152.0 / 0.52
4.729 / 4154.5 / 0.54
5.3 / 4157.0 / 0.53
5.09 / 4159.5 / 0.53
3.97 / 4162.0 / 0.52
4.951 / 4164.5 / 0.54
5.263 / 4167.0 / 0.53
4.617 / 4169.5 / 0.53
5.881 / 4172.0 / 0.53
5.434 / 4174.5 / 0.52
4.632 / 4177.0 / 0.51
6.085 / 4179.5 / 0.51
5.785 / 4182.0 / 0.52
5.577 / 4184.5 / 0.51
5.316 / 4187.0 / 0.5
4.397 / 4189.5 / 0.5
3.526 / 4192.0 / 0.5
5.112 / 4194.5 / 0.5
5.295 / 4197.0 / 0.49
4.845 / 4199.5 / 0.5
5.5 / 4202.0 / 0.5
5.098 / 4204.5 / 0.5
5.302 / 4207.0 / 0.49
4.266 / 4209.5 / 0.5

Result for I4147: 3.66 Ang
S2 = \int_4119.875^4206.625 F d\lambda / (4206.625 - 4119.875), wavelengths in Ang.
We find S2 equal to 4.97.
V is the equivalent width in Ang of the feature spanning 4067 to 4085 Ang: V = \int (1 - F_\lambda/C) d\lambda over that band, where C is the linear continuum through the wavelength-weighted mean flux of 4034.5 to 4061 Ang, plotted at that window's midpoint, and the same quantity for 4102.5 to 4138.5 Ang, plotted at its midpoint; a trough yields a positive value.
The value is 1.8 Ang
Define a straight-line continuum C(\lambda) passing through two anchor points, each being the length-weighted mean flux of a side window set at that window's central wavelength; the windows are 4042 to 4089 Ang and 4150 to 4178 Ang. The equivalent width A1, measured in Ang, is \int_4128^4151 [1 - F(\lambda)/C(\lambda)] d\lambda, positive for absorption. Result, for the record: 1.9 Ang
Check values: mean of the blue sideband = 4.74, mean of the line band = 4.55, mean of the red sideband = 5.02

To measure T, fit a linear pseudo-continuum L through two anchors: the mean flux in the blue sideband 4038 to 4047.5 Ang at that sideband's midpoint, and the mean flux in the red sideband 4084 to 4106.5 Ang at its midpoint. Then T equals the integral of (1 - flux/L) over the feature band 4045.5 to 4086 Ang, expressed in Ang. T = 0.3 Ang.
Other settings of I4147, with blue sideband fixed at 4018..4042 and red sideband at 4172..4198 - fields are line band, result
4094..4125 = 0.4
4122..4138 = 0.5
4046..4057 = -0.6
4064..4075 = 1.9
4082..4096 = -0.2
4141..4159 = 0.7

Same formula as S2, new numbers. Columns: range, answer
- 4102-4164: 4.86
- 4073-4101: 4.89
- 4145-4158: 4.93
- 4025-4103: 4.77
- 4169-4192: 5.23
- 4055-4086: 4.55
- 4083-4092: 5.11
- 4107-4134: 5.16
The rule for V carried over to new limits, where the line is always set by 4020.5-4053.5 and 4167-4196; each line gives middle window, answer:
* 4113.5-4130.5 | -0.8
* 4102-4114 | 0.1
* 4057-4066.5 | 0.5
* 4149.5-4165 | 0.6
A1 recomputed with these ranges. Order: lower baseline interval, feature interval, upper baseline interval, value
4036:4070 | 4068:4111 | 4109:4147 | 0.9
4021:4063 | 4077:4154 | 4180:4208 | 2.1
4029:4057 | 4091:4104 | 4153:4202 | 0.5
